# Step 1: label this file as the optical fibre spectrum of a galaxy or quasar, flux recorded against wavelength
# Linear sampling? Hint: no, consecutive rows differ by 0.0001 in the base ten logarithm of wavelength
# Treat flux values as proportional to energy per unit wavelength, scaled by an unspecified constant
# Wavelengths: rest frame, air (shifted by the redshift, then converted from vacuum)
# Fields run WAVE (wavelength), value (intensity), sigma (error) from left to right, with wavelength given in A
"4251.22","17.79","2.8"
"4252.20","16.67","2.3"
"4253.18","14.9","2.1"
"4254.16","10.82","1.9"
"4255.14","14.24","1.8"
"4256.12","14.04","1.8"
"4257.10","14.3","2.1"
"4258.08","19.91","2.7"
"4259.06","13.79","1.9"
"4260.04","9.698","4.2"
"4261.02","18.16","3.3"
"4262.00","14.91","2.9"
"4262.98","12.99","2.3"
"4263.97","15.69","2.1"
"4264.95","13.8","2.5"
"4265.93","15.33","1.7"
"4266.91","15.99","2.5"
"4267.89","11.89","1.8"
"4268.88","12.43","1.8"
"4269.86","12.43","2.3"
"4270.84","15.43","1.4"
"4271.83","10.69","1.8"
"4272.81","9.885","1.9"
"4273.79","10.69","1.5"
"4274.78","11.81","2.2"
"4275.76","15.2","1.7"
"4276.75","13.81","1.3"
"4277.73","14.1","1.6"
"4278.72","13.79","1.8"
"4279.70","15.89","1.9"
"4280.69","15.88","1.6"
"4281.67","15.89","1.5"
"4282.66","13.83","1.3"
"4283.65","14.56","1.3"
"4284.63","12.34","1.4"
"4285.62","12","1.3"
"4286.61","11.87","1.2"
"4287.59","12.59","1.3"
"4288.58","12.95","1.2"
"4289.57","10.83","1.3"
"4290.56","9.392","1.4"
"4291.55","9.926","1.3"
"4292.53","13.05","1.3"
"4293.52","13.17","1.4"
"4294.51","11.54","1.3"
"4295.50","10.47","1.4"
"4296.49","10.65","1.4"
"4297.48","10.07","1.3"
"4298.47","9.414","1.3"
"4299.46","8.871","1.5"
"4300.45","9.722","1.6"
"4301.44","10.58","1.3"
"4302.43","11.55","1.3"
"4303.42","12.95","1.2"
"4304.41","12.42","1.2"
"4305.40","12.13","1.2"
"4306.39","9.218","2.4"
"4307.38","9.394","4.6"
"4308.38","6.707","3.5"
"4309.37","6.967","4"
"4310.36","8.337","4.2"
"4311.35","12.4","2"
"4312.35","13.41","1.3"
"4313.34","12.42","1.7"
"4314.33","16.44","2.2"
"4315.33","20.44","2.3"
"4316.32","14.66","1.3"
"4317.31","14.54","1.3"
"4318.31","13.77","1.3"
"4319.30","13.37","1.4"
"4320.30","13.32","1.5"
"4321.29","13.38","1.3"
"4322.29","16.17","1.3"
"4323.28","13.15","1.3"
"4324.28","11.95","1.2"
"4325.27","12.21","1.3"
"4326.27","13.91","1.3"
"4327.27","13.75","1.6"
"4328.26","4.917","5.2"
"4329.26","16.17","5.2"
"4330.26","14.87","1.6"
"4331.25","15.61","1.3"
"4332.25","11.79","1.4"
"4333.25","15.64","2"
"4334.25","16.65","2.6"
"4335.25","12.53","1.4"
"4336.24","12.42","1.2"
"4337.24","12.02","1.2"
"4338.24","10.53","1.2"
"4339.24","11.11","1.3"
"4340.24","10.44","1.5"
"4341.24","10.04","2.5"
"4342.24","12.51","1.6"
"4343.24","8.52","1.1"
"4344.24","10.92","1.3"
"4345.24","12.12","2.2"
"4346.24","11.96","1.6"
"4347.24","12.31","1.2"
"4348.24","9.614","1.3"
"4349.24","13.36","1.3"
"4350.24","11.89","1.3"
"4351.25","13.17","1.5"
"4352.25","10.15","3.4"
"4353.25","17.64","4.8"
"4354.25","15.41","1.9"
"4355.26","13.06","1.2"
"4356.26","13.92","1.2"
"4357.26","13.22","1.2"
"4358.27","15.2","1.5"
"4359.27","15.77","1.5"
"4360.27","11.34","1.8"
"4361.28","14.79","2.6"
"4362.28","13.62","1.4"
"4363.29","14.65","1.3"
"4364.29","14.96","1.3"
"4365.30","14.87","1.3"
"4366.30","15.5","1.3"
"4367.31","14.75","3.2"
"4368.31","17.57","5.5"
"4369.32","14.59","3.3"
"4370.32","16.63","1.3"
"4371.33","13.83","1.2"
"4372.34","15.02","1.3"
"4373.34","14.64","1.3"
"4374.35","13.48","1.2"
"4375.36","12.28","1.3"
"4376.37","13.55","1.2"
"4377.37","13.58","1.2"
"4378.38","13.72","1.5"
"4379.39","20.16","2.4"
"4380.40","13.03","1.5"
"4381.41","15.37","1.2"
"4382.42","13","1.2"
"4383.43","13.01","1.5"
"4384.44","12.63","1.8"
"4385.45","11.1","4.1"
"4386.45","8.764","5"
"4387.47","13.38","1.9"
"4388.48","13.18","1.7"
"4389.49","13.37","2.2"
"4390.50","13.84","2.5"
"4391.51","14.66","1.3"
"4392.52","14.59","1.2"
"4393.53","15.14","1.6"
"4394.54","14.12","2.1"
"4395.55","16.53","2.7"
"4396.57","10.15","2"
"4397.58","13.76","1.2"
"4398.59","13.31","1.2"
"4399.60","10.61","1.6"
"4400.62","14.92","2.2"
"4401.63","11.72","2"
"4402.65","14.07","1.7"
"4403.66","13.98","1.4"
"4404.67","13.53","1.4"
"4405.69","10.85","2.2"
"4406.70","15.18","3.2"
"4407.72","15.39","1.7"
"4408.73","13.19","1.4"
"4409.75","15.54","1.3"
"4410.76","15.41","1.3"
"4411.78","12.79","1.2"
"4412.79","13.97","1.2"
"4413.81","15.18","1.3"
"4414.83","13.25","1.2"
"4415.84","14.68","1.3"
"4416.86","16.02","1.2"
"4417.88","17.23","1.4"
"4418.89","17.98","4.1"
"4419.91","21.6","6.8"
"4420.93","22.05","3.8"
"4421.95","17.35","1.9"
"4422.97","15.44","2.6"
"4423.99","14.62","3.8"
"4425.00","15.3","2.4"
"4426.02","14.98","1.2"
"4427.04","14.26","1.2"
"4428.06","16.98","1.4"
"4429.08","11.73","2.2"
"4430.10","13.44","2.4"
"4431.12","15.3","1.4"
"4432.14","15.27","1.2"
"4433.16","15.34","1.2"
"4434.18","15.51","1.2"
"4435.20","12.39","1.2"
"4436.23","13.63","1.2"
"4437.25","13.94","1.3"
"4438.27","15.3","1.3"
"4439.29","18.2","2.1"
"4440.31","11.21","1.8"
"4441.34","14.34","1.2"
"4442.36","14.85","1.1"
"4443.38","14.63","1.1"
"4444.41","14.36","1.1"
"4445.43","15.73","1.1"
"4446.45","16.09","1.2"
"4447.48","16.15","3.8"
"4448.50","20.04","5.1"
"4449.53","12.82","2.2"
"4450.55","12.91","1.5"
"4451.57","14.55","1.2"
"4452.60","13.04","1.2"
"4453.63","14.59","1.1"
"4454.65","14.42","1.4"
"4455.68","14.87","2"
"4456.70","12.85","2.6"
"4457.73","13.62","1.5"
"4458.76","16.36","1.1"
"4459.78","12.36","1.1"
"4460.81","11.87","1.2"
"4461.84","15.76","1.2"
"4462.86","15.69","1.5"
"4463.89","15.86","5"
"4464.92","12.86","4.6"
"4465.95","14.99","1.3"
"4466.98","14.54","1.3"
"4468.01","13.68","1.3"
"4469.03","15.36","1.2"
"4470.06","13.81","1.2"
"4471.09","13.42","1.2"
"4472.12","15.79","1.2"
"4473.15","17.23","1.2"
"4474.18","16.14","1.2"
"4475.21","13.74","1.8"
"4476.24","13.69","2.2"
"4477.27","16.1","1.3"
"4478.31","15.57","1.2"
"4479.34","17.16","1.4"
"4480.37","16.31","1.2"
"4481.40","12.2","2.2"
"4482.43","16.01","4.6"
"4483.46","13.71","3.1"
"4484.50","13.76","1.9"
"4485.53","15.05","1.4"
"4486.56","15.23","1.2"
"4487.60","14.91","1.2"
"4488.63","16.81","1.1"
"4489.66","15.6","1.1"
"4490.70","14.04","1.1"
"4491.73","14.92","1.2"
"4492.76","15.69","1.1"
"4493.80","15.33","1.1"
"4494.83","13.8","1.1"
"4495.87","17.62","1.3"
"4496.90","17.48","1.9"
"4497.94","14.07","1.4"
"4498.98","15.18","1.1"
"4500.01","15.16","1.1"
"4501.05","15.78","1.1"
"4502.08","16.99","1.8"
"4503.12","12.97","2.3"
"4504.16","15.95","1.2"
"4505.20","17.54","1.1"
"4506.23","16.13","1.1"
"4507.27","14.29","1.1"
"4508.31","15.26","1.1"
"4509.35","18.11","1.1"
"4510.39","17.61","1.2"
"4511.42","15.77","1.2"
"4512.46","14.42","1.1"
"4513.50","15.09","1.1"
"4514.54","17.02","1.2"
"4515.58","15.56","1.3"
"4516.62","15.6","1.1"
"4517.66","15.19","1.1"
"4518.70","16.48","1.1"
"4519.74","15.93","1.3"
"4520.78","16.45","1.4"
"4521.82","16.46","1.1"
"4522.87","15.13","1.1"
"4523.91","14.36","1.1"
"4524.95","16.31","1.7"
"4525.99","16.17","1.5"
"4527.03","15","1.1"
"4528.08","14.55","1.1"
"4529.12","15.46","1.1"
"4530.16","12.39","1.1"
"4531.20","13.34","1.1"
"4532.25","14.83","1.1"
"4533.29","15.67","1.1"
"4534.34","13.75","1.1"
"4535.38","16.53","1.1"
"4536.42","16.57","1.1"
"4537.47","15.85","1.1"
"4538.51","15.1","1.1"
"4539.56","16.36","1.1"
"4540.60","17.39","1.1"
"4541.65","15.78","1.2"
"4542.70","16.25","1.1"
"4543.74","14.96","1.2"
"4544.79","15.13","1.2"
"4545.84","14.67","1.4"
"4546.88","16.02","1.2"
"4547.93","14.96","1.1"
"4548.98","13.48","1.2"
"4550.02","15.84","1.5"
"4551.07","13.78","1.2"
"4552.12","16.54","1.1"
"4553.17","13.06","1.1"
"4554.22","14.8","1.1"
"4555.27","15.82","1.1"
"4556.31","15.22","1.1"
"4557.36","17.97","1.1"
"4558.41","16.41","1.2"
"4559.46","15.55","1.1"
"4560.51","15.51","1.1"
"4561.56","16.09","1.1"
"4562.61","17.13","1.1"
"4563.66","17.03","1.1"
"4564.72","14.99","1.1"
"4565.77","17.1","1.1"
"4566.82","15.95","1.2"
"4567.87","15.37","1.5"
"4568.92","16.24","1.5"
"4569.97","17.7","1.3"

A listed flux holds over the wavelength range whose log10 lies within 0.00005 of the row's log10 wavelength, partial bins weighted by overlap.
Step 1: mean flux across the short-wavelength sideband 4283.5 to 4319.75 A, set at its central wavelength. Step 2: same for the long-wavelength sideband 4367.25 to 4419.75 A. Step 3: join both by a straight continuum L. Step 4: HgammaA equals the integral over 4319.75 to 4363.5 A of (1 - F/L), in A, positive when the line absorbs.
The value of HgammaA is -0.4 A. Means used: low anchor 11.7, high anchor 14.1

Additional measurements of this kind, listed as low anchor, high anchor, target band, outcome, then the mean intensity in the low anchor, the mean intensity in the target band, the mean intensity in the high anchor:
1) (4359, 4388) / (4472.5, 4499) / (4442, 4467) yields 0.5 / 14.1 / 14.6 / 15.3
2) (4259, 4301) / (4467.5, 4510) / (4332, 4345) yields 1.5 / 12.7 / 11.9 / 15.3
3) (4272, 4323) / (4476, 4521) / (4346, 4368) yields -0.8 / 12.3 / 13.7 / 15.5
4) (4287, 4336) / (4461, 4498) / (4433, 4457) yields -0.3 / 12.3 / 14.7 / 15.1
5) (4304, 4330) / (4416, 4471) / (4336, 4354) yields 1.9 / 12.5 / 11.7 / 15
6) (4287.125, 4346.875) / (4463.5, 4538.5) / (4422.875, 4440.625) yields -0.7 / 12.1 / 14.6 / 15.3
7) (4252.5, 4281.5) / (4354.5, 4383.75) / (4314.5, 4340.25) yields 1.3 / 13.9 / 13.5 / 14.5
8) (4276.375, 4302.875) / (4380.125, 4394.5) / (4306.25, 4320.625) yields 0.0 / 12.2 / 12.4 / 13.3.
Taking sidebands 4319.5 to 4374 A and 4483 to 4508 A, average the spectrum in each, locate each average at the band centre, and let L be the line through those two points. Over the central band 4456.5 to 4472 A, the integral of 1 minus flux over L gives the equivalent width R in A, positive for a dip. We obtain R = 0.67 A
